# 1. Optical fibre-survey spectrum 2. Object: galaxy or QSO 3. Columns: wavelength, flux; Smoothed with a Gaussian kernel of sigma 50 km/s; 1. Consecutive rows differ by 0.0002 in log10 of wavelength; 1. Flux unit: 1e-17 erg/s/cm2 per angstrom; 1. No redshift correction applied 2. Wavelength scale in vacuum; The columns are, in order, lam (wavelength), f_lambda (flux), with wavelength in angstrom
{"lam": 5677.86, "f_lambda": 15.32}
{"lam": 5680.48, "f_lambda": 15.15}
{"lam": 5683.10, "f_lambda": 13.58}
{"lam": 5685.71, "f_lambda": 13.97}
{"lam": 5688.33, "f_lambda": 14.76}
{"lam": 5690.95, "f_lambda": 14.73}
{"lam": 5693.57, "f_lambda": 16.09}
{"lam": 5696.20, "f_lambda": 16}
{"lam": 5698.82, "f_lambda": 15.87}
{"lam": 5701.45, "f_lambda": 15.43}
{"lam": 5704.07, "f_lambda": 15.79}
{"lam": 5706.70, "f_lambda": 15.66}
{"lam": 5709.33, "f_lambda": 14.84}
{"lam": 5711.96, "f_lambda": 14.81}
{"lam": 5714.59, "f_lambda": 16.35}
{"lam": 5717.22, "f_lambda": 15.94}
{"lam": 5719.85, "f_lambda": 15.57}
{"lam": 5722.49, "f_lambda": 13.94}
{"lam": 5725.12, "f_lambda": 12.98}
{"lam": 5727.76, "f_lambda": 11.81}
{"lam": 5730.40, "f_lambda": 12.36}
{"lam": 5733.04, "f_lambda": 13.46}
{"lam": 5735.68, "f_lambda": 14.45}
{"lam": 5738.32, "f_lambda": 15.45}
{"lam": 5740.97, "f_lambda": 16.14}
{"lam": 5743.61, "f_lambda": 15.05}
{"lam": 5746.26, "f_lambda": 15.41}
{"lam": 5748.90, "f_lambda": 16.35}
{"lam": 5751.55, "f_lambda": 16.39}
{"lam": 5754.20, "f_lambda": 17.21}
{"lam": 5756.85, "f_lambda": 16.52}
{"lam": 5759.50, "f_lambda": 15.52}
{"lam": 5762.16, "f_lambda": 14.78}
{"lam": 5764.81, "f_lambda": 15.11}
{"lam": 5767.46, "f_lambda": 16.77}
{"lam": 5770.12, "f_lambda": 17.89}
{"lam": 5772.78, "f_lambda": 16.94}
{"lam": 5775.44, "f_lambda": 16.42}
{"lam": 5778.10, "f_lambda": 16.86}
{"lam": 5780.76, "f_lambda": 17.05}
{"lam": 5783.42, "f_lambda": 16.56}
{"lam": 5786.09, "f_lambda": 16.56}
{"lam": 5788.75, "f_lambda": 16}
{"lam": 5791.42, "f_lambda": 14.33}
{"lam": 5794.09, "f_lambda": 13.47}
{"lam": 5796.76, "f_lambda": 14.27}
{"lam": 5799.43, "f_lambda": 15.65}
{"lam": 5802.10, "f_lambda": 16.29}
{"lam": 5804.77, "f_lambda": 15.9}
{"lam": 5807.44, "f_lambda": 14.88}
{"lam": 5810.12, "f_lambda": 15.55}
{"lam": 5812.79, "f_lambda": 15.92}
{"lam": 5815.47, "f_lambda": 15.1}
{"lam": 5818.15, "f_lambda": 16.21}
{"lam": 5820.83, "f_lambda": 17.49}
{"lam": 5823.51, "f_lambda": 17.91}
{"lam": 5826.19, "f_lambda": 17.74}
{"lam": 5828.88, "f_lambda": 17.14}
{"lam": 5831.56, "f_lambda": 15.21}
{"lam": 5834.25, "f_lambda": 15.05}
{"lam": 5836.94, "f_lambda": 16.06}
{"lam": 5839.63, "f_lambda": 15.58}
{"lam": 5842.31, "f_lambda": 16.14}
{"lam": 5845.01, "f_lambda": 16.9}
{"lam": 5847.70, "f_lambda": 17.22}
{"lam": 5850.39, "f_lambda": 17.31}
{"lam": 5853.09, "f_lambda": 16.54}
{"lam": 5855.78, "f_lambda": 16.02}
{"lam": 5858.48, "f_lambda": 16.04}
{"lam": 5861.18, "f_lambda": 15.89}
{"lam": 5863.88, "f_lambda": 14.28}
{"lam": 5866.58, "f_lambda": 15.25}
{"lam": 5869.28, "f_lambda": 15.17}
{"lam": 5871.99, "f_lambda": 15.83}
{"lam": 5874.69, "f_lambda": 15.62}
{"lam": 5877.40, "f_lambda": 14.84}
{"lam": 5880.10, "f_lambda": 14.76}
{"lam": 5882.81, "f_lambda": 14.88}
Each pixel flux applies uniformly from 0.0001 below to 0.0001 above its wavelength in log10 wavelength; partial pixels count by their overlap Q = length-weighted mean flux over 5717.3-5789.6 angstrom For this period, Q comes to 15.5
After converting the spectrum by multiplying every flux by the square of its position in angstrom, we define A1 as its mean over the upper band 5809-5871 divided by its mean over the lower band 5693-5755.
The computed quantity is 1.1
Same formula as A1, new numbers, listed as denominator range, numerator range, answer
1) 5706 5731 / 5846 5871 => 1.16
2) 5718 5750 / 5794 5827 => 1.13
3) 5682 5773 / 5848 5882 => 1.08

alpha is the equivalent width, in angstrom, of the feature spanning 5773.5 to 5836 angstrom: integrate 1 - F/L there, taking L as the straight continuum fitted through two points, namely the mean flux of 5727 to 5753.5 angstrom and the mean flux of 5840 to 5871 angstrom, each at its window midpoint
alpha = -1.97 angstrom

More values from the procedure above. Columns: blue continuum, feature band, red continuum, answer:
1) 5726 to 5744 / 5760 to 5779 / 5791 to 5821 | -2.15 angstrom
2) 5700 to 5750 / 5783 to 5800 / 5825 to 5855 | 0.62 angstrom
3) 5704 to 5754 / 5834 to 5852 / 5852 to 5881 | -1.19 angstrom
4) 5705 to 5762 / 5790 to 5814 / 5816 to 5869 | 1.04 angstrom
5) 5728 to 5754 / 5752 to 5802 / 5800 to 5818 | -2.23 angstrom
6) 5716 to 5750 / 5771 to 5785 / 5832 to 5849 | -1.49 angstrom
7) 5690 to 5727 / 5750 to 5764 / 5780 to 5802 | -0.61 angstrom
